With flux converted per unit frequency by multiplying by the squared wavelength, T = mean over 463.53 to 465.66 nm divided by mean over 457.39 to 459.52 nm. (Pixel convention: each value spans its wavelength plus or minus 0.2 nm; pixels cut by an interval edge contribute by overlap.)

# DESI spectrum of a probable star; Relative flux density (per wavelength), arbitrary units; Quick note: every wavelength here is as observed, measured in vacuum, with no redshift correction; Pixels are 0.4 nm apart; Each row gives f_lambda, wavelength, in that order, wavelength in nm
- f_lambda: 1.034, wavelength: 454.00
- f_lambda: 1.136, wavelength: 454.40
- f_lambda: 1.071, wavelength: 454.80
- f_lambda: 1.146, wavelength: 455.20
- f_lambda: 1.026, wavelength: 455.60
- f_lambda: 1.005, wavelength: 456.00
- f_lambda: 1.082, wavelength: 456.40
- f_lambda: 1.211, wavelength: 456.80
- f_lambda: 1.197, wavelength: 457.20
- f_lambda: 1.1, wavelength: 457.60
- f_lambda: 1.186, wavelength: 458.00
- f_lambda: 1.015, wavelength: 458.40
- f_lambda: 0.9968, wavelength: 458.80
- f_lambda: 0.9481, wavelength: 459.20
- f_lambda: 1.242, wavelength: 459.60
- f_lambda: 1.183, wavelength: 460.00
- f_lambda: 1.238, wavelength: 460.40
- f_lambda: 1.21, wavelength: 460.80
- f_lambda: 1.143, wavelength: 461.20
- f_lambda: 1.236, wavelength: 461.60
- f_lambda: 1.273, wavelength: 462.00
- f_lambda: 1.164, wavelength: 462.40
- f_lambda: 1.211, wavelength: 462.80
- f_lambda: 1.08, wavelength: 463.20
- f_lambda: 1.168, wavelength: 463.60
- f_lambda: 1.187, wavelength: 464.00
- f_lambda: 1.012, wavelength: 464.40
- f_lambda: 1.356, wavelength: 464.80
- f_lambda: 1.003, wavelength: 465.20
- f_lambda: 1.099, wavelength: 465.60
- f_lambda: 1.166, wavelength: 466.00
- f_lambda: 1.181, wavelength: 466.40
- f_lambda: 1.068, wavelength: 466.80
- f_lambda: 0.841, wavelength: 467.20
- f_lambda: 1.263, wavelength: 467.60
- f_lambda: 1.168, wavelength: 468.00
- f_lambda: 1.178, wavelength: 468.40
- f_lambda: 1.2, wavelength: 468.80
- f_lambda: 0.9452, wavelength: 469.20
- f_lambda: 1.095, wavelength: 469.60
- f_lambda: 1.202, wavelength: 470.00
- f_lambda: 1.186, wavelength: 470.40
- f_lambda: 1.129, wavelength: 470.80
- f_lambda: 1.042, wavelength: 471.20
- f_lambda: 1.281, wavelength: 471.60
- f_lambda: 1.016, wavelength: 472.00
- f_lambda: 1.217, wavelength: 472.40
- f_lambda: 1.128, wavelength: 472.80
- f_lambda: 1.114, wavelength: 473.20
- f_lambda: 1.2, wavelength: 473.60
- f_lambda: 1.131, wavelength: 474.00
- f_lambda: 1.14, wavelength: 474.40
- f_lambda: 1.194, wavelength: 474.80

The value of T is 1.10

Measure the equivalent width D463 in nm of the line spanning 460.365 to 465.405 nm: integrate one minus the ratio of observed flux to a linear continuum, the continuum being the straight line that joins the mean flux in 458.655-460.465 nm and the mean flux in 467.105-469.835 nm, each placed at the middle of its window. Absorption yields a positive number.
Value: -0.27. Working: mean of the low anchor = 1.12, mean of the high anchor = 1.11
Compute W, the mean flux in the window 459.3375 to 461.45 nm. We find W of 1.2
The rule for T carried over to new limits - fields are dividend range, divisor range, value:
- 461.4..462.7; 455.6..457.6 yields 1.13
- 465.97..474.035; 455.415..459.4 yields 1.11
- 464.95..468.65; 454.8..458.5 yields 1.05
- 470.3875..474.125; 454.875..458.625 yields 1.10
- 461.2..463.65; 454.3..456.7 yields 1.13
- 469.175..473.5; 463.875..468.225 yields 1.03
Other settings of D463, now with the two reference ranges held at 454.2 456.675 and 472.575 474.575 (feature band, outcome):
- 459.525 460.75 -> -0.13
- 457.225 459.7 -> 0.02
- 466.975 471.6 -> 0.03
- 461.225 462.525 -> -0.13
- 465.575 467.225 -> 0.04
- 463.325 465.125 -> -0.09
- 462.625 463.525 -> -0.03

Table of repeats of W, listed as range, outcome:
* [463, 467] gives 1.13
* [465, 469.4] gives 1.1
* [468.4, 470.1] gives 1.11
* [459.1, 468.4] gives 1.15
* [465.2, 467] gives 1.11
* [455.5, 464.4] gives 1.14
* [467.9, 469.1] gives 1.16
